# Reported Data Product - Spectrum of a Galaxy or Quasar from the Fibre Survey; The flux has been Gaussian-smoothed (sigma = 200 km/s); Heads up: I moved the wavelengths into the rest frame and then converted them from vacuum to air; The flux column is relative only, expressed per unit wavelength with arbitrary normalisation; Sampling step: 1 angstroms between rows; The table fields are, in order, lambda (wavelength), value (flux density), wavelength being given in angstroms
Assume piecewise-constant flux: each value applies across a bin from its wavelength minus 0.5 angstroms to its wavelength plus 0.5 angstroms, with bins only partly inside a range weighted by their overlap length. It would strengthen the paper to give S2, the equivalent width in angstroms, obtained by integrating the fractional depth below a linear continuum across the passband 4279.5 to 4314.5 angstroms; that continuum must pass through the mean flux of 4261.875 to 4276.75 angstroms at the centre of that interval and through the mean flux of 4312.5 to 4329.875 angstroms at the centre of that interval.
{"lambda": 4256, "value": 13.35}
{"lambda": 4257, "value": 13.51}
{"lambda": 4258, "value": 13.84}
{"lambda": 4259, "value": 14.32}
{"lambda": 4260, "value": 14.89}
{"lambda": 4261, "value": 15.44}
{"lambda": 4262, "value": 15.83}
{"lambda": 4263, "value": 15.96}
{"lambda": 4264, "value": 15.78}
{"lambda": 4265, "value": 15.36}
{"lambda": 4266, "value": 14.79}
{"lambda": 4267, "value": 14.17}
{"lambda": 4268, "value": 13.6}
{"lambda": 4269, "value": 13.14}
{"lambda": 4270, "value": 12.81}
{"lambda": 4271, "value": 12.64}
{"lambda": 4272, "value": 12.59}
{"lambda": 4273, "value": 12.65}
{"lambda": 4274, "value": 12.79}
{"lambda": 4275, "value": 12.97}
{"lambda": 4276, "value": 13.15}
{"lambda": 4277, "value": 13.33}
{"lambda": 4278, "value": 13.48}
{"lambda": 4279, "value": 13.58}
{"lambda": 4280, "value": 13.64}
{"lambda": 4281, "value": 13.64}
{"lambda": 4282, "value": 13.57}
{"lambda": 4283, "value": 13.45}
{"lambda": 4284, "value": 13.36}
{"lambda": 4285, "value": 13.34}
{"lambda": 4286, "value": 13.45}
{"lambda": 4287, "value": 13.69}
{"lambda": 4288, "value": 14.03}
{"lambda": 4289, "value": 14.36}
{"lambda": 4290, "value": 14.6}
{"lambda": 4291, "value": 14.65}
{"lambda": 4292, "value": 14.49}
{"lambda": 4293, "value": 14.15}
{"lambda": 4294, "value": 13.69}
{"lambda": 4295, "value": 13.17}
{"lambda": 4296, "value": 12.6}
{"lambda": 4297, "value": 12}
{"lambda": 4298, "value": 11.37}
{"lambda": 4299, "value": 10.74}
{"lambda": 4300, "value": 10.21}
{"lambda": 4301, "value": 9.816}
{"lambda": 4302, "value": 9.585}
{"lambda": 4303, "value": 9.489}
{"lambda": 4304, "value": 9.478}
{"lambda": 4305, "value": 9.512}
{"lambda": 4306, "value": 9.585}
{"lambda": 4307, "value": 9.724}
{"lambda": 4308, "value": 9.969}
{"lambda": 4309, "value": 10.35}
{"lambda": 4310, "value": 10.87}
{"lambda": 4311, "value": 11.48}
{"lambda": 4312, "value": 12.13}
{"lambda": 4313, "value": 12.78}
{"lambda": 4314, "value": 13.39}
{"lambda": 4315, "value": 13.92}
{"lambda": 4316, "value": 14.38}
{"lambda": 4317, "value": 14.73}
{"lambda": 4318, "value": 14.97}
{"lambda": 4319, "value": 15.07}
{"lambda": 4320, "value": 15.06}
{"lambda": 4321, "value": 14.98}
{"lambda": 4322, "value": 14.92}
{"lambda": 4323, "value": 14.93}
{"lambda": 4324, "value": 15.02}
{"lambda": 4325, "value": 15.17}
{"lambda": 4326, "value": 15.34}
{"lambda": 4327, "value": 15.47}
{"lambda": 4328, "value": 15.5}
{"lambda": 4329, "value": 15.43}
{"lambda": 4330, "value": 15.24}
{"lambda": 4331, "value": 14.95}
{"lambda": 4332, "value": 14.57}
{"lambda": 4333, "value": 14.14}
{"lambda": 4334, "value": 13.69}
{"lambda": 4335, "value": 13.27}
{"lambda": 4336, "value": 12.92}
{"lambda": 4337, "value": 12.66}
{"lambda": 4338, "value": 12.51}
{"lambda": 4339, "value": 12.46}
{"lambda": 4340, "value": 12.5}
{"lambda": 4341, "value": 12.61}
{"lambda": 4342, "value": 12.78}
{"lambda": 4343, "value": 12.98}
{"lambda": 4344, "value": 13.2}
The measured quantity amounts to 5.2 angstroms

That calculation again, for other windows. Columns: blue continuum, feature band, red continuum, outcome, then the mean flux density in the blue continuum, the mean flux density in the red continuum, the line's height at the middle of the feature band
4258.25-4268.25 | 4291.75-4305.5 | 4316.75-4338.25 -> 3.2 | 15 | 14.6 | 14.8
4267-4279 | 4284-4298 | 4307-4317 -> -1.1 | 13.1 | 12.1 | 12.7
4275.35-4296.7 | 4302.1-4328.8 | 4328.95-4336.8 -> 1.9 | 13.7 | 14.1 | 14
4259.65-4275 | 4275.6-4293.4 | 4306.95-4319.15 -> -0.3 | 14.1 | 12.6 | 13.6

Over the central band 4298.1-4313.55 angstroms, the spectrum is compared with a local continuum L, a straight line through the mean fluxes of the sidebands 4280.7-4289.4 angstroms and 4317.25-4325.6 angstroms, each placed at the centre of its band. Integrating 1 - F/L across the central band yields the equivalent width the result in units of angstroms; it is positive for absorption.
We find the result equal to 4.3 angstroms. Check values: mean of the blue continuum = 13.6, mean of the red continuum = 15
